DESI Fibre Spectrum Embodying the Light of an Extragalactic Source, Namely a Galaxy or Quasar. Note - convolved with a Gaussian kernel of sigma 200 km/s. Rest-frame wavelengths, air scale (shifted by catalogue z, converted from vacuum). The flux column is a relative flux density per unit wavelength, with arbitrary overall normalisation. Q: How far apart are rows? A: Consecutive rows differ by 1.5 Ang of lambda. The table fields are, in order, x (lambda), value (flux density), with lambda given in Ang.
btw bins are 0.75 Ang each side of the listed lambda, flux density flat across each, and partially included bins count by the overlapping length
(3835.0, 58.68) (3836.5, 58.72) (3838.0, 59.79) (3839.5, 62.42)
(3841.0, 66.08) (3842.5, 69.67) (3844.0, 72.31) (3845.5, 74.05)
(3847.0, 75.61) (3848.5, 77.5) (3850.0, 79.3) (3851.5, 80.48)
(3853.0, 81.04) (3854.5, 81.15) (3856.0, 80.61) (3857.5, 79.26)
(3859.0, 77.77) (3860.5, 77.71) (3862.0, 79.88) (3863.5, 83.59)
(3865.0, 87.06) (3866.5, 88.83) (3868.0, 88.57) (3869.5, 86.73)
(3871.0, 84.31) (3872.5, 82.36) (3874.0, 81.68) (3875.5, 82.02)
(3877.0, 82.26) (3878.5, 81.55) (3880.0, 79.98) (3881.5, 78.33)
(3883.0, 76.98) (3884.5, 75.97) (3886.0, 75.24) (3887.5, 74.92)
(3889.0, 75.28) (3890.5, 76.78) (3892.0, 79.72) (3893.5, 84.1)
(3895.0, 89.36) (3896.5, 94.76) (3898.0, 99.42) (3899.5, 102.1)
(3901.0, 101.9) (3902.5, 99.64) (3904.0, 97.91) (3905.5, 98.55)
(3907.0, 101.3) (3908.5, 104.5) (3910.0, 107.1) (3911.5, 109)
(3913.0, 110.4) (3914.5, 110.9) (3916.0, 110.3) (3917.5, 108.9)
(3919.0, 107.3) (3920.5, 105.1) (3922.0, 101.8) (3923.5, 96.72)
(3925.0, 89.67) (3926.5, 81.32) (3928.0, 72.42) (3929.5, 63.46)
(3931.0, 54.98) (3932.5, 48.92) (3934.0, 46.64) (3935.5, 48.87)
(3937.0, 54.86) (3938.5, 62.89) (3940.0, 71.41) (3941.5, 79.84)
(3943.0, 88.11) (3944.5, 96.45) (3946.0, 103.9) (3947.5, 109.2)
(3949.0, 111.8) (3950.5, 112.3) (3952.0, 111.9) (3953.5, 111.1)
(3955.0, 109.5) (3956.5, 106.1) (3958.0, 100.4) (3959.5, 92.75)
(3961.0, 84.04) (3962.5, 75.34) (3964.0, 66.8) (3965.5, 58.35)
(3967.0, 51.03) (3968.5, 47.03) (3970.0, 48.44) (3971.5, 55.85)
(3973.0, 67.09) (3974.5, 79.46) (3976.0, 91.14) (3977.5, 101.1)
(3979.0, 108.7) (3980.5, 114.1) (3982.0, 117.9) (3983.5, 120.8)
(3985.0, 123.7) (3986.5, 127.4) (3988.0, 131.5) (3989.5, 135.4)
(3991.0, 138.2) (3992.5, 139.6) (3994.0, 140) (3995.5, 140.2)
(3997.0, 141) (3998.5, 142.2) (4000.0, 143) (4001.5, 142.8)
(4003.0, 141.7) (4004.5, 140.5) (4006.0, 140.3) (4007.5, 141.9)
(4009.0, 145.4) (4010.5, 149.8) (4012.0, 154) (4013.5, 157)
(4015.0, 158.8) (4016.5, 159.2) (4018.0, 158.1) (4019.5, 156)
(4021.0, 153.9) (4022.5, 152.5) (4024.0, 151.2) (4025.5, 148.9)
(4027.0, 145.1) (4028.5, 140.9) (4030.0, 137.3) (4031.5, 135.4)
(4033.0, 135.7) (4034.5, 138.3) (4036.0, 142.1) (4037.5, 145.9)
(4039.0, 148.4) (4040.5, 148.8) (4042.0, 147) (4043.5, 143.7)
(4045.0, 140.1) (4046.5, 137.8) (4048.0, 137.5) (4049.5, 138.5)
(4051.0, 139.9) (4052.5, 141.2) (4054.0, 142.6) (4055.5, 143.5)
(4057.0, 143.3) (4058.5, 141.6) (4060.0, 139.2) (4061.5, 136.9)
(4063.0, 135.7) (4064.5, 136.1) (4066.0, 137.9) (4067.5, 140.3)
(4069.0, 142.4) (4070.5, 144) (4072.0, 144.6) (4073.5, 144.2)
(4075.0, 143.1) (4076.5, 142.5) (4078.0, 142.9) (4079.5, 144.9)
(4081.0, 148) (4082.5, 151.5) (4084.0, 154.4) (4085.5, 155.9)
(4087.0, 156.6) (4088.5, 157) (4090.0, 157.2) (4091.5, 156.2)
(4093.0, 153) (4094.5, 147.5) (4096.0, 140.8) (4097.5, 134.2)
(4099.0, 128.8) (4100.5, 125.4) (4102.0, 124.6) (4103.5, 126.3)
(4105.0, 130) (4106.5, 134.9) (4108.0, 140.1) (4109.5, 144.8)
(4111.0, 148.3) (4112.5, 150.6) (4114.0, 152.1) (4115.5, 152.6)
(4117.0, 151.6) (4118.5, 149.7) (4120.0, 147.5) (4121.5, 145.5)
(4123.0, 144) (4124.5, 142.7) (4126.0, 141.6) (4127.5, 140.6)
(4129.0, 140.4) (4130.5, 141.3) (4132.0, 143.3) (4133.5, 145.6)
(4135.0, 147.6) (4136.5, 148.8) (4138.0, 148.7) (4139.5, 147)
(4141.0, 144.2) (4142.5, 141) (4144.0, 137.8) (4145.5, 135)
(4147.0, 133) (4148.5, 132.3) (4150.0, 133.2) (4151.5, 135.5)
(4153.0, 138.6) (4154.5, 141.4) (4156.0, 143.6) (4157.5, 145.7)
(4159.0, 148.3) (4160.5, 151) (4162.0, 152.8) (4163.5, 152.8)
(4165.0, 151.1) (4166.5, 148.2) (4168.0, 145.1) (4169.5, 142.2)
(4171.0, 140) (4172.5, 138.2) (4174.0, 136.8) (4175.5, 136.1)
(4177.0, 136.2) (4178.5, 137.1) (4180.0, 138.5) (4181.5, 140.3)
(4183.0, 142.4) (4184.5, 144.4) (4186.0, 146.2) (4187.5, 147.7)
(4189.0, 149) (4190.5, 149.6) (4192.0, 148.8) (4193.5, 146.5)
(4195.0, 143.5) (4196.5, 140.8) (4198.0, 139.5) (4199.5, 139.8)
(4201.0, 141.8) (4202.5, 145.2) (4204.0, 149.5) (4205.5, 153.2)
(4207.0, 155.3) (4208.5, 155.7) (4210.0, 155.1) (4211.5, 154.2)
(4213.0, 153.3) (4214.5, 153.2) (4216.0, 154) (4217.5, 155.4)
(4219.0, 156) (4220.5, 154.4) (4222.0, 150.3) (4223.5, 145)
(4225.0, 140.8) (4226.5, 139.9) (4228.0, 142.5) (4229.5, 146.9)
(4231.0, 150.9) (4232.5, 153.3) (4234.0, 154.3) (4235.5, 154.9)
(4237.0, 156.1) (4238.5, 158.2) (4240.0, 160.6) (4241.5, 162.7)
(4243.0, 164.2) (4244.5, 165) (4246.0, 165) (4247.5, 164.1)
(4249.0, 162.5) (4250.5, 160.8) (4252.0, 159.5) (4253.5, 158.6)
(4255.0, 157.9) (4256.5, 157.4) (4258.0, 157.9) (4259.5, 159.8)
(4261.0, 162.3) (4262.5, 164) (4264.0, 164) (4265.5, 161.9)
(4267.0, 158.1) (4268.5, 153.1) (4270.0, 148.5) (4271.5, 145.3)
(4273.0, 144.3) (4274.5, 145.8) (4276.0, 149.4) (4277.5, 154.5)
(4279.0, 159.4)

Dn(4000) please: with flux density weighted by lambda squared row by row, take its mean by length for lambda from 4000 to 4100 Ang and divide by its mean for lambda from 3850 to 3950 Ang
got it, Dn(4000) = 1.82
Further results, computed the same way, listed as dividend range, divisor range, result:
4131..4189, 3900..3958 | 1.73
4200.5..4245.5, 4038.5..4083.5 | 1.16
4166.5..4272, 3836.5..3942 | 2.14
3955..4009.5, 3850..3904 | 1.38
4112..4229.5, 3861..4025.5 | 1.59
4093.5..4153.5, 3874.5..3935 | 1.78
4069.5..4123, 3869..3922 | 1.74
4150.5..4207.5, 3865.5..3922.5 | 1.80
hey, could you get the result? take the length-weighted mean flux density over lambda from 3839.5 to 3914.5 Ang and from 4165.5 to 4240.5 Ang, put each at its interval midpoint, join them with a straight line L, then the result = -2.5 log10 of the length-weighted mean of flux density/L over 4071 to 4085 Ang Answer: -0.18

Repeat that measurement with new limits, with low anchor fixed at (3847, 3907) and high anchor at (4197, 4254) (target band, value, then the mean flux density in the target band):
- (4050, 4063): -0.17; 141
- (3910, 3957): 0.06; 90.4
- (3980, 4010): -0.25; 136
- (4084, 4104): -0.13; 144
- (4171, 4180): 0.05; 137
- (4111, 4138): -0.10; 146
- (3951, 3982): 0.20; 85.1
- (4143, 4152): 0.03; 135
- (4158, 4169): -0.06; 150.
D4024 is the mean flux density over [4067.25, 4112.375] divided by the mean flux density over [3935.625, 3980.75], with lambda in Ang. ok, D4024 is 1.69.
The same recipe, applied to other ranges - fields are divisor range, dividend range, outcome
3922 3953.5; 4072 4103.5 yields 1.78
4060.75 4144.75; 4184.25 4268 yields 1.07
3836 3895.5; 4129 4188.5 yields 1.82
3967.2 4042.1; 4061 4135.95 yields 1.10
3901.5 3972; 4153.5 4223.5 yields 1.68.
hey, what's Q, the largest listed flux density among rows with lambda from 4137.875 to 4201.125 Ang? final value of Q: 152.8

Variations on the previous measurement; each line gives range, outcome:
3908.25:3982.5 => 117.9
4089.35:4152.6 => 157.2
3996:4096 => 159.2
